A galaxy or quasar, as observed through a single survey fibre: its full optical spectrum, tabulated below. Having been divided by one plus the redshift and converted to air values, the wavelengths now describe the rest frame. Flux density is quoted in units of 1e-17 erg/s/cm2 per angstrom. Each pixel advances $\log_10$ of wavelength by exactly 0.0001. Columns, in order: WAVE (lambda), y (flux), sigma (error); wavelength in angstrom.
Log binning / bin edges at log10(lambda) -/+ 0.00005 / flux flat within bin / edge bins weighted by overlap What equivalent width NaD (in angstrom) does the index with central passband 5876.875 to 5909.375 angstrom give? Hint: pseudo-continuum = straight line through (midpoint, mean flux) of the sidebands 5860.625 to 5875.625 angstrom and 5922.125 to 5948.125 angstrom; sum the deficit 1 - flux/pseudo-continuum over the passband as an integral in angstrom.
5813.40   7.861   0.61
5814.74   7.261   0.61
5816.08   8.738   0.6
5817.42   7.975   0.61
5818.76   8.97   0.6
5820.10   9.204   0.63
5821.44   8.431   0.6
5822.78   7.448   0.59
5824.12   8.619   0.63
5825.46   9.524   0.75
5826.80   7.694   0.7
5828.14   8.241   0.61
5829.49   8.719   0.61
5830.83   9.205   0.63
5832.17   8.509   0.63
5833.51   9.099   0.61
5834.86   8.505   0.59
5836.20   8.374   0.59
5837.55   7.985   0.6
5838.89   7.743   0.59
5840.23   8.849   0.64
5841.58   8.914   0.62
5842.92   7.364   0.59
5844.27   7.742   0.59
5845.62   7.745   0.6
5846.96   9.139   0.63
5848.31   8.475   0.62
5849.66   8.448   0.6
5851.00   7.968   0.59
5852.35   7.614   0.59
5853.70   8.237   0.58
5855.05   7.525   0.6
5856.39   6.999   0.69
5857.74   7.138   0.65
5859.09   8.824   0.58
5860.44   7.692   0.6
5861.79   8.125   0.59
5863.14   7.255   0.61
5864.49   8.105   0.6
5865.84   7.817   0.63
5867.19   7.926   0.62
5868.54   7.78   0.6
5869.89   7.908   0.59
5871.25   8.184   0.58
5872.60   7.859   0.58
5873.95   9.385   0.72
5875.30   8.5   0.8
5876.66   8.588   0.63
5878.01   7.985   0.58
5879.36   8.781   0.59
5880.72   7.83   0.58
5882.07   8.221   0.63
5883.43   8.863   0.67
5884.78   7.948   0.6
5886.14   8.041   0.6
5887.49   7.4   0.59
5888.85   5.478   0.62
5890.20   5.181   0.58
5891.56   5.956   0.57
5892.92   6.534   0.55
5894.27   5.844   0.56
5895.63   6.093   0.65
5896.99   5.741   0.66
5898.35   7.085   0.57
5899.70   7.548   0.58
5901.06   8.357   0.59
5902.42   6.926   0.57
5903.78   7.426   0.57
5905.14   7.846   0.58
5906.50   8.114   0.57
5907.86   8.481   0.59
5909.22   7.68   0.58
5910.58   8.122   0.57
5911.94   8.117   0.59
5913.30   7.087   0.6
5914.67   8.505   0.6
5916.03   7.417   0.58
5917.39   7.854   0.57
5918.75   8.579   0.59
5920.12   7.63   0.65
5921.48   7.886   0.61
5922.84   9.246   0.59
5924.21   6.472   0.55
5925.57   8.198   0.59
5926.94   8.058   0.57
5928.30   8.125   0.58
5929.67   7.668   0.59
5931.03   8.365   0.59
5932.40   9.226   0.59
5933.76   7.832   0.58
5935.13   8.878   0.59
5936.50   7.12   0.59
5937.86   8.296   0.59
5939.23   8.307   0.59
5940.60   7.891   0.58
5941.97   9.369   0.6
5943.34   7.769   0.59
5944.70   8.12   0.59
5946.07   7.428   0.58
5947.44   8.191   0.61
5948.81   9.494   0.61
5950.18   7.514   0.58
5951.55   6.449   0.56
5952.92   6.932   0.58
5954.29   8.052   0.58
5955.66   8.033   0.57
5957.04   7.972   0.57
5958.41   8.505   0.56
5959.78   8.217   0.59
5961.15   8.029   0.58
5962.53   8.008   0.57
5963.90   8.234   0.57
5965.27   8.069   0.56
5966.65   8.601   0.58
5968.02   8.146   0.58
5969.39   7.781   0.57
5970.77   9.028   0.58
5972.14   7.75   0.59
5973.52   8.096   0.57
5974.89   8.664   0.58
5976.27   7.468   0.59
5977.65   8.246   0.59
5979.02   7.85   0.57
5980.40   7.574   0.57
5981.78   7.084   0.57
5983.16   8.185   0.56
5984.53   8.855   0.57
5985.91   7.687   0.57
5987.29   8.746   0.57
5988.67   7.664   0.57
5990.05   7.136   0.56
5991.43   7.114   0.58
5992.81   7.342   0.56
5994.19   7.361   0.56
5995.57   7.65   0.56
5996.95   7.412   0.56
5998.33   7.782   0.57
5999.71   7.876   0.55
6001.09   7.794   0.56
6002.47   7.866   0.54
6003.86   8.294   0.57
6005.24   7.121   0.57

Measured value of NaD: 3.08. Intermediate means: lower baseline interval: 8.06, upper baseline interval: 8.14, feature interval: 7.32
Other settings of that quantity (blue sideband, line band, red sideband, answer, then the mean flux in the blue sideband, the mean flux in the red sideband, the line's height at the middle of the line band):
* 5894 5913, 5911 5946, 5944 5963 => -1.8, 7.41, 7.92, 7.67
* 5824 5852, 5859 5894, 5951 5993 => 2.3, 8.41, 7.93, 8.27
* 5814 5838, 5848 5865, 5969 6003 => 1.0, 8.47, 7.84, 8.35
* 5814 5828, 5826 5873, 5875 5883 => 1.3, 8.38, 8.32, 8.35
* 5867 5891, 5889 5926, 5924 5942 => 2.9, 7.87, 8.13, 8.01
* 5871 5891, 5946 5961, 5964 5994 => 0.0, 7.87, 7.95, 7.93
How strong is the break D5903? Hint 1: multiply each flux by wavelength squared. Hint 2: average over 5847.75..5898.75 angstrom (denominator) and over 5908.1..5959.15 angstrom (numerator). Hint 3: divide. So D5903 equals 1.07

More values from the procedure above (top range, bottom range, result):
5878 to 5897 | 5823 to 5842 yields 0.84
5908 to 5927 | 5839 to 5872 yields 1.01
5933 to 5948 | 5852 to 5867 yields 1.07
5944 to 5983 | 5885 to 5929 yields 1.10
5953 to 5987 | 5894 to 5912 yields 1.12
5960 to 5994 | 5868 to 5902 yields 1.10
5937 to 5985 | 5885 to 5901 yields 1.26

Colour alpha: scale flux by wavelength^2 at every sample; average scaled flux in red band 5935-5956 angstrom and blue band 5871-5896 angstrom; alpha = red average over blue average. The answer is 1.08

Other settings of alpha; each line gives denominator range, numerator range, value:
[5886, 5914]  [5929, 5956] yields 1.15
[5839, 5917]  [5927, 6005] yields 1.06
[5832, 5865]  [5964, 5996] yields 1.02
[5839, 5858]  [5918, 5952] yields 1.04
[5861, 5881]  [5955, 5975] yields 1.04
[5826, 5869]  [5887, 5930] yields 0.93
